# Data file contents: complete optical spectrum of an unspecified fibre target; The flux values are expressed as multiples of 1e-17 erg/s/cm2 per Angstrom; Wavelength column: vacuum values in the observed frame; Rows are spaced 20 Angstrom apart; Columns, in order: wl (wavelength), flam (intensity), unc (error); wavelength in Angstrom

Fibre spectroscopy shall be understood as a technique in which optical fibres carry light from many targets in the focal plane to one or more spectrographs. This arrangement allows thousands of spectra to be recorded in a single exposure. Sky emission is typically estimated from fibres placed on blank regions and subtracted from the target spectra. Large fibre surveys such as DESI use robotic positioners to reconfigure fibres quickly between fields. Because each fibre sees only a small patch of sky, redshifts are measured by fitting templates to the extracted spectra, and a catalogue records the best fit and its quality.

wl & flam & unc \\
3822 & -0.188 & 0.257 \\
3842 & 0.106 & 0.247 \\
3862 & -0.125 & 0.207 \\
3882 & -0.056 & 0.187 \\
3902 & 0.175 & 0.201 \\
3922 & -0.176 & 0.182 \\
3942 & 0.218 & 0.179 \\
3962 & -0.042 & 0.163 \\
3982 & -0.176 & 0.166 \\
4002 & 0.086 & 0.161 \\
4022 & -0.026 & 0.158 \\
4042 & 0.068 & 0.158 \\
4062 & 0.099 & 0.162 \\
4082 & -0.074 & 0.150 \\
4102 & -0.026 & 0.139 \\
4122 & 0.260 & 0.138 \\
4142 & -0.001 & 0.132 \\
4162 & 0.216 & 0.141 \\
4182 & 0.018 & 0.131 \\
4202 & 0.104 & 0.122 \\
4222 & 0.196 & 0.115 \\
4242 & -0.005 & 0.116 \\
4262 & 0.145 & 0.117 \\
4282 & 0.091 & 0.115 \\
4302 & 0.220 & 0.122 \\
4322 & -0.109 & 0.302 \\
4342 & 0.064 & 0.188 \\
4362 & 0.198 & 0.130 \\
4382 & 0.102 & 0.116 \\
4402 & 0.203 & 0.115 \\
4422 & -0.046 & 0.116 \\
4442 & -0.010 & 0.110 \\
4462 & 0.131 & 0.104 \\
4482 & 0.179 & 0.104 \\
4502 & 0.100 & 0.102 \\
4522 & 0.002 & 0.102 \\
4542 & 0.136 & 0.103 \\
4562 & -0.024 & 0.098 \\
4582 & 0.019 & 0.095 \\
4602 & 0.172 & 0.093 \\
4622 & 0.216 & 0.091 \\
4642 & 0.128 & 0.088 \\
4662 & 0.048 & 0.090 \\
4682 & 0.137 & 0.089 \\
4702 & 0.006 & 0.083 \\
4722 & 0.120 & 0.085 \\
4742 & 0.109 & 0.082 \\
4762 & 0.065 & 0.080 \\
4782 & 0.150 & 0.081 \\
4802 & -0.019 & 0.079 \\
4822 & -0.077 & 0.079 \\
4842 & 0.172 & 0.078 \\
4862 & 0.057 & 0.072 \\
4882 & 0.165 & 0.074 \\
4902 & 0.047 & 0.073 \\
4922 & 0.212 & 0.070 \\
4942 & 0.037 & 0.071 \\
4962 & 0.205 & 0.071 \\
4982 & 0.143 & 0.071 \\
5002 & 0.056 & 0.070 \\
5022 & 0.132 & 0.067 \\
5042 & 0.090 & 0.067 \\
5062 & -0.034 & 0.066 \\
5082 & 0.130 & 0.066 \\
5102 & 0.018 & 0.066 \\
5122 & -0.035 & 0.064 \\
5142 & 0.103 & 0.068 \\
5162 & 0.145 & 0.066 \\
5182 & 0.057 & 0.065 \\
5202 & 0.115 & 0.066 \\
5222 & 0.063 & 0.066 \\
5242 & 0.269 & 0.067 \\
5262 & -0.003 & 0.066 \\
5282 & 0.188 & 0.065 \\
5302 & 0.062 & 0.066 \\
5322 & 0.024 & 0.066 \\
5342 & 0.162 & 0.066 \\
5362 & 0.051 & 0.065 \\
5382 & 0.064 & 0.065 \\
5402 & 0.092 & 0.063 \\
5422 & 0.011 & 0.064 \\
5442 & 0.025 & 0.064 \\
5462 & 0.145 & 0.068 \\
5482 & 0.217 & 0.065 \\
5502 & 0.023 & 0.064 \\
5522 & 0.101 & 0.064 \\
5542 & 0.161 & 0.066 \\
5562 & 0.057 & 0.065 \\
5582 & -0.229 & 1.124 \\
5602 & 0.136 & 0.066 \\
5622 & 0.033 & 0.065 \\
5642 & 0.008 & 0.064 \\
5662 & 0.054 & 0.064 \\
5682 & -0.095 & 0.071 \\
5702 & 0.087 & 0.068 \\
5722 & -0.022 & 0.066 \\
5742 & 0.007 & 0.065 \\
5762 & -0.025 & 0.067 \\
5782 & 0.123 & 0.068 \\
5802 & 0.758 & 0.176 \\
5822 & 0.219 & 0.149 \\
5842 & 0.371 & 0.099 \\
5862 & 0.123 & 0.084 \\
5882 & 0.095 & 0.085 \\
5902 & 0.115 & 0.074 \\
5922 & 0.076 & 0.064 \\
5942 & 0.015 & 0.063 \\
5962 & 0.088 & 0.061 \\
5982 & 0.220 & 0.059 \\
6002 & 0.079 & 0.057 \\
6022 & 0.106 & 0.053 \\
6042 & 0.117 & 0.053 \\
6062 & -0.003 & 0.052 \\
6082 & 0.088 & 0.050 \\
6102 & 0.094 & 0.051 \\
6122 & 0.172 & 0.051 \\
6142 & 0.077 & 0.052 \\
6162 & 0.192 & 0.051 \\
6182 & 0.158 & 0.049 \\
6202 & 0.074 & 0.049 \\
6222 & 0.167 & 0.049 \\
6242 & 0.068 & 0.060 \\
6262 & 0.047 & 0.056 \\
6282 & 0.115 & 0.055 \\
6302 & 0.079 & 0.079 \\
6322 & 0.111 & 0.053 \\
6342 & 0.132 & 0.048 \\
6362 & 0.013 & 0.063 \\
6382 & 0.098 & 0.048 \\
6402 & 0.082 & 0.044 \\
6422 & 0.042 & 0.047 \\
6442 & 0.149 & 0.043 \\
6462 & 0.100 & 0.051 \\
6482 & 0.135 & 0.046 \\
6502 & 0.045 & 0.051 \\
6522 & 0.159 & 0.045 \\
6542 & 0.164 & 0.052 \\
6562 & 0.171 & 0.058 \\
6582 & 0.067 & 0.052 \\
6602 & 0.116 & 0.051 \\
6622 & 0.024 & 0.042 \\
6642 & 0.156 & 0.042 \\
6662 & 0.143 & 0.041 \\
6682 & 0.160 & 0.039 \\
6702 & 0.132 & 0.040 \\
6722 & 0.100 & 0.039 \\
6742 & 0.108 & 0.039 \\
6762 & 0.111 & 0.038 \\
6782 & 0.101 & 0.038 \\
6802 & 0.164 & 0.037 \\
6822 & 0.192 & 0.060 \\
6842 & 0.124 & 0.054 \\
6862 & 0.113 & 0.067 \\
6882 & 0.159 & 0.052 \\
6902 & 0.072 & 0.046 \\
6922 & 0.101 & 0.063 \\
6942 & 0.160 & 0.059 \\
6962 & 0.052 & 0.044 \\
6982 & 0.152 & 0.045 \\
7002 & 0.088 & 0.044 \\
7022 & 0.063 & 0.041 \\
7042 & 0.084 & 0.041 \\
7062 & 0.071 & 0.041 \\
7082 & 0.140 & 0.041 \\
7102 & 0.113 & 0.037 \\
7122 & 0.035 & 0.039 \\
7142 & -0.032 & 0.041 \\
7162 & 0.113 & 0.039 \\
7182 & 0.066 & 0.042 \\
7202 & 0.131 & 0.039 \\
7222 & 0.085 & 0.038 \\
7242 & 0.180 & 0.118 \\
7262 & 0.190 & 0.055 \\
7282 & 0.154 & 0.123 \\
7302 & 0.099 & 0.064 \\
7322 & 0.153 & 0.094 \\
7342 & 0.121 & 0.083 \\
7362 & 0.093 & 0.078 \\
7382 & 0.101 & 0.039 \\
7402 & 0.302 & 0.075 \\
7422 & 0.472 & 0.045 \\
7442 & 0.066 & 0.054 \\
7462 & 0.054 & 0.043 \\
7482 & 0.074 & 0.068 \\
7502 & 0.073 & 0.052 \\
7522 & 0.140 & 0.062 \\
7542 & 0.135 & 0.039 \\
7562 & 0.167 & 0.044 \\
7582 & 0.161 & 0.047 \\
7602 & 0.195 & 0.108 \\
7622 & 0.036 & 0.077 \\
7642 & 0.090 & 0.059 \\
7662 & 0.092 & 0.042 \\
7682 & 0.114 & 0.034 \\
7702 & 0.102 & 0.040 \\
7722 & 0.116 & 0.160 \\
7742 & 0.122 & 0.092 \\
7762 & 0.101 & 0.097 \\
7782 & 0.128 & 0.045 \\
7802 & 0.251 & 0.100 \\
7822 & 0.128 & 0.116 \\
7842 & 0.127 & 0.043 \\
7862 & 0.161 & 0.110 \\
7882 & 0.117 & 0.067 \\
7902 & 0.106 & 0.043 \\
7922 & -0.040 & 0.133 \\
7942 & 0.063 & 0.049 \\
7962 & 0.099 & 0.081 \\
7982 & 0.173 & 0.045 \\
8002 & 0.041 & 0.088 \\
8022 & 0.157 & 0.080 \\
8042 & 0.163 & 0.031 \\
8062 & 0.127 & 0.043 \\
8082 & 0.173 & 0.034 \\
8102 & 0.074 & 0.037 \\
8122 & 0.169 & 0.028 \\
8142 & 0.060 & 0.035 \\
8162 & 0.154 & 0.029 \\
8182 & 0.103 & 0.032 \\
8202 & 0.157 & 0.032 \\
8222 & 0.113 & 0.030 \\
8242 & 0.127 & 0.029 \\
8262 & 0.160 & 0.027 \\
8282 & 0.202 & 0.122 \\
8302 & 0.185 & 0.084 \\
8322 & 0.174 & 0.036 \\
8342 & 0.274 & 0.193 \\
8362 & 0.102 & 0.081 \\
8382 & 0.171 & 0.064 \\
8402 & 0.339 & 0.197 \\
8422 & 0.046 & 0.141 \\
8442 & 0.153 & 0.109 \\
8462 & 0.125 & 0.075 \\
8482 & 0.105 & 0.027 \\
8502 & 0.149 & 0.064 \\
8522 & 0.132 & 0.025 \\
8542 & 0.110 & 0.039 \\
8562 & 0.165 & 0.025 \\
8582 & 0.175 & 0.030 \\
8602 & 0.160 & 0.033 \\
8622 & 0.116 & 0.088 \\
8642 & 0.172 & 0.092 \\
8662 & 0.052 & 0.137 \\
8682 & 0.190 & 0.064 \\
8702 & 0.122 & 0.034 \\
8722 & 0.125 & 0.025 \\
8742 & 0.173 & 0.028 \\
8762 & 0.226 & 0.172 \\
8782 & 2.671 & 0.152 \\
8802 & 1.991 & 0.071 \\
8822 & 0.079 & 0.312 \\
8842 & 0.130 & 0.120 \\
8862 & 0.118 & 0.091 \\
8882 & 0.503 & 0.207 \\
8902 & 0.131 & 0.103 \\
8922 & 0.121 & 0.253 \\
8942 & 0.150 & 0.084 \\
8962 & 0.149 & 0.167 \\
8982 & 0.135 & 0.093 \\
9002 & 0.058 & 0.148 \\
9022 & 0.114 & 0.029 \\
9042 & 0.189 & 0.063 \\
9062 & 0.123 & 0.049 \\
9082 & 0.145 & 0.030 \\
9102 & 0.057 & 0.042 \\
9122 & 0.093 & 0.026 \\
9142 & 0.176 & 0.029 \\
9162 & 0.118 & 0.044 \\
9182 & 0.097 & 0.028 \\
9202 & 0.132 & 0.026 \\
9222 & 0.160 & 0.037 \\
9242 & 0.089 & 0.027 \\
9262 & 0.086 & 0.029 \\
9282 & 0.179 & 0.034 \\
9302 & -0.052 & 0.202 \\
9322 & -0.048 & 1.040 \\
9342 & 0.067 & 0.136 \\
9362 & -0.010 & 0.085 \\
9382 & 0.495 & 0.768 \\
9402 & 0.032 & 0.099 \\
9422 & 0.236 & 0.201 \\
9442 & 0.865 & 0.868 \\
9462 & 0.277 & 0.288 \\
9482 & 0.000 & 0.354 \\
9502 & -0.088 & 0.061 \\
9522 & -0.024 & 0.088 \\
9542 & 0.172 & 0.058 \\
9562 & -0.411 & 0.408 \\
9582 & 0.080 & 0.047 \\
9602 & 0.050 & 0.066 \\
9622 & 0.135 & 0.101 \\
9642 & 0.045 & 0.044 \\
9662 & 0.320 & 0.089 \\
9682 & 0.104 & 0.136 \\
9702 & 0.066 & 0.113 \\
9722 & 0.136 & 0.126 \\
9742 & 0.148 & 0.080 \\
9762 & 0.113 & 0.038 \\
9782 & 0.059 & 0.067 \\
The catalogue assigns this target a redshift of 0.989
